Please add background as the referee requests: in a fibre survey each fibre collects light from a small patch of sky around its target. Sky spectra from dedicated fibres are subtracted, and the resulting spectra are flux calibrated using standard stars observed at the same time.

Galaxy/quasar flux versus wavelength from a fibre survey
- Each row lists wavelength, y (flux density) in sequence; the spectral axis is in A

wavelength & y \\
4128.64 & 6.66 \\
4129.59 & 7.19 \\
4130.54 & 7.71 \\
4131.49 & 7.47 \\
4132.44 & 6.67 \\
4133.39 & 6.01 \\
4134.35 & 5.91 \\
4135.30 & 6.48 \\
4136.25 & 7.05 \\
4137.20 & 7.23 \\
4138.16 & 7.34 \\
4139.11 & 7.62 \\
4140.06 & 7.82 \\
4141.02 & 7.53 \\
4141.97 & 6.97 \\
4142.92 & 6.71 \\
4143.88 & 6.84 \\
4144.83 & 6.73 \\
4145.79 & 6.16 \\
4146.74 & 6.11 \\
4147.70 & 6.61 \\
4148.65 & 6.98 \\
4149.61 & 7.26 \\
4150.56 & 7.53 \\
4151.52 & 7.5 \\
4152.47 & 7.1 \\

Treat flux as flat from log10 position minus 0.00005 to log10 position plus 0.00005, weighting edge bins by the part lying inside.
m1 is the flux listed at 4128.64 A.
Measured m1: 6.66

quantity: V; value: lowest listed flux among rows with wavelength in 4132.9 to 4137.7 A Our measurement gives 5.91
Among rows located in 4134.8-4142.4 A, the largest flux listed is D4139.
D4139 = 7.82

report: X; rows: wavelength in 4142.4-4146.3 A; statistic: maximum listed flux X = 6.84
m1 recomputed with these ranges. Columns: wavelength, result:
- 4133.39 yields 6.01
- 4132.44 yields 6.67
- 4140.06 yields 7.82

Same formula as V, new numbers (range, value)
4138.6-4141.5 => 7.53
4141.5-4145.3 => 6.71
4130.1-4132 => 7.47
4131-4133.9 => 6.01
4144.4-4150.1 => 6.11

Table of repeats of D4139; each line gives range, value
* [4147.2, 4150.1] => 7.26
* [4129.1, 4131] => 7.71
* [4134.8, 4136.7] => 7.05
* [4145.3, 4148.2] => 6.61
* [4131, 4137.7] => 7.47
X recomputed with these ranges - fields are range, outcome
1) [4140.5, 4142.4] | 7.53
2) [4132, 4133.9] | 6.67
